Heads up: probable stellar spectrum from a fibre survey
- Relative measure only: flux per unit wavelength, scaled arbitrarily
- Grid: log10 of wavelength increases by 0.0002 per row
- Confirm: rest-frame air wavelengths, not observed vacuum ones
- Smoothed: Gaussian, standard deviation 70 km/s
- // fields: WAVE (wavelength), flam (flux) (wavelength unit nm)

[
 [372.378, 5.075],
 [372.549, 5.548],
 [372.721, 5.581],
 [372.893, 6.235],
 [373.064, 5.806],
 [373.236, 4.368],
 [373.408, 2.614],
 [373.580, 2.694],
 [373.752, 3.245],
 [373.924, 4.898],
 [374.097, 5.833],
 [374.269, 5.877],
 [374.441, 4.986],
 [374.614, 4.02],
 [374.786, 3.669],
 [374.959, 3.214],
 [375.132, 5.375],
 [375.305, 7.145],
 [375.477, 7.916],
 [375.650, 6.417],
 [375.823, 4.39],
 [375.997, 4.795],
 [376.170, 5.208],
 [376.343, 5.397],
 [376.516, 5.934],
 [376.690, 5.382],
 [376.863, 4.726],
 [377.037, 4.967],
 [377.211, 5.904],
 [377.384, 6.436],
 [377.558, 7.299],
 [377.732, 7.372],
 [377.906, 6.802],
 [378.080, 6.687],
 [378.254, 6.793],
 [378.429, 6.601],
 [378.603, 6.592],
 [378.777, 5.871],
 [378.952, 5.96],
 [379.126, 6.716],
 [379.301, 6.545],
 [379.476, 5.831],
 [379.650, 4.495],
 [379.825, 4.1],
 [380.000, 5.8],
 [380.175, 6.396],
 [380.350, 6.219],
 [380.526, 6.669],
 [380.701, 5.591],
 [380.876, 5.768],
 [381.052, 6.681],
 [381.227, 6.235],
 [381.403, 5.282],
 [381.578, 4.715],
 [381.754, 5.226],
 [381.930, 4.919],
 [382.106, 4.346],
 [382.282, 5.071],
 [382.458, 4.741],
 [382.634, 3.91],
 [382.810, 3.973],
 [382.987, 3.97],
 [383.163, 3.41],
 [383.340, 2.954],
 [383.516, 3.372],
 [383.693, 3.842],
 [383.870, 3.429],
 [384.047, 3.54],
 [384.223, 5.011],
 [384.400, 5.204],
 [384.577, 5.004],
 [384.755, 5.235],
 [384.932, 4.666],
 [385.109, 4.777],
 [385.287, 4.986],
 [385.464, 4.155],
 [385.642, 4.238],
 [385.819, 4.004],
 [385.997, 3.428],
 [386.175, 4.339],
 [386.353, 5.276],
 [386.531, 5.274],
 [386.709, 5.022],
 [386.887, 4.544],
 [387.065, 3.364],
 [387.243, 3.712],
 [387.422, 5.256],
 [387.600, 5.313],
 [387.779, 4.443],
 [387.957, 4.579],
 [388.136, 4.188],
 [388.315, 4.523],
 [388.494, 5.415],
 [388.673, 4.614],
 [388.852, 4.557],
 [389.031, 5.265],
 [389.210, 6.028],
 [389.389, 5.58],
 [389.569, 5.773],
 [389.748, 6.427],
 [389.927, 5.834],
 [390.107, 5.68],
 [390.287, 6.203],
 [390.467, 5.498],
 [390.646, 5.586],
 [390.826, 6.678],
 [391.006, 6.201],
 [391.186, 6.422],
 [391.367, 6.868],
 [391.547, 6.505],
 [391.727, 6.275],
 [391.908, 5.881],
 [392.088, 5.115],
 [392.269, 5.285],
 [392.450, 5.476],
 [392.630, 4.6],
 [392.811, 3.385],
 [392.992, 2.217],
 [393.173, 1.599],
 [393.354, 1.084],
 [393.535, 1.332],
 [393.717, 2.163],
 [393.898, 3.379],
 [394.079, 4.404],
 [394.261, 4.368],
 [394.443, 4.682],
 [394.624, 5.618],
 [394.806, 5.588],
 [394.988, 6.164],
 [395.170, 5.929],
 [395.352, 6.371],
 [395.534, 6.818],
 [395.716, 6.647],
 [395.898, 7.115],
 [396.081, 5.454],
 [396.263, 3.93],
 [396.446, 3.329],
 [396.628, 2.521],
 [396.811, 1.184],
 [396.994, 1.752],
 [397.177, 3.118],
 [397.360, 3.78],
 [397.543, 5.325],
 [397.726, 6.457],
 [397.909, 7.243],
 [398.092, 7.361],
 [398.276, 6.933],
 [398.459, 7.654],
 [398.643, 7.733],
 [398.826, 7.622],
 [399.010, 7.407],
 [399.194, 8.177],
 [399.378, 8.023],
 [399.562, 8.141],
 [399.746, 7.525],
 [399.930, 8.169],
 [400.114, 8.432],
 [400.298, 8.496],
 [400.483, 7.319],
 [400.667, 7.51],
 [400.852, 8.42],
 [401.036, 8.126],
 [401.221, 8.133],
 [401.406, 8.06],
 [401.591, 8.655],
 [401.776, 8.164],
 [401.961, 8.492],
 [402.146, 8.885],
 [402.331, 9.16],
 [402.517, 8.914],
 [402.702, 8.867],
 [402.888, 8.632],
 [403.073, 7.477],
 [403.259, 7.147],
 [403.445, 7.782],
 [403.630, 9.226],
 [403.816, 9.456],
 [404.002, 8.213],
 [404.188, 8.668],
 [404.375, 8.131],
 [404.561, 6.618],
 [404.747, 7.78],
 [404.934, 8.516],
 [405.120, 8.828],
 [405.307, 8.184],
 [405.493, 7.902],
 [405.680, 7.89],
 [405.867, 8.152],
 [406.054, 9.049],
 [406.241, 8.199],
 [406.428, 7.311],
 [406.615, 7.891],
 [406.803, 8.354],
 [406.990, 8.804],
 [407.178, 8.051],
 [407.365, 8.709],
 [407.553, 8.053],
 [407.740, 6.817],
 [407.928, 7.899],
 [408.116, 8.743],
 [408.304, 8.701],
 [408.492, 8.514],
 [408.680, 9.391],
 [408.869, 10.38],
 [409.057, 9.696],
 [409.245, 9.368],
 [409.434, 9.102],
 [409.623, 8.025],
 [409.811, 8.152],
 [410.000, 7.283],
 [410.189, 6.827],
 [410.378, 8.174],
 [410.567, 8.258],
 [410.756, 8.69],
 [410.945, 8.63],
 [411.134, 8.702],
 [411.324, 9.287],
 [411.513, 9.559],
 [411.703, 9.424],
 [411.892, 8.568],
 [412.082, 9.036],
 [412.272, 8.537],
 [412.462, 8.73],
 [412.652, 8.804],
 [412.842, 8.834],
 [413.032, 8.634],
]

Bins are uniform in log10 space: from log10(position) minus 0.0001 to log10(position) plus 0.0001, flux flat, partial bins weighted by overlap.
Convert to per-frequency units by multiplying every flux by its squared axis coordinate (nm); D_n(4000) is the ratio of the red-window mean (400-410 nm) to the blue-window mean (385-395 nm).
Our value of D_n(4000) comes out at 1.88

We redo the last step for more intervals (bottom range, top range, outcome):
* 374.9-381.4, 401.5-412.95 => 1.65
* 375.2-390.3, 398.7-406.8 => 1.74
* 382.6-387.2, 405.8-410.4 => 2.21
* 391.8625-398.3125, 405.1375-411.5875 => 1.99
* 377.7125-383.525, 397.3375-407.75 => 1.64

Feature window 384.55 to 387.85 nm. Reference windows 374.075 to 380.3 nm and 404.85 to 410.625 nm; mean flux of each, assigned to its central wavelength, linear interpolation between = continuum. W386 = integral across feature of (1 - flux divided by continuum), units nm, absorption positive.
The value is 0.99 nm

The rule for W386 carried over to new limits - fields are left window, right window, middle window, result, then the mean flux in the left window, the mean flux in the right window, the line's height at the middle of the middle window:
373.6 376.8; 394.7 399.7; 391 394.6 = 0.86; 5.15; 5.86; 5.72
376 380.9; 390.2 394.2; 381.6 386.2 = 0.97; 5.99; 4.64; 5.45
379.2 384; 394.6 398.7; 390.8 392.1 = -0.27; 4.93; 5.37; 5.22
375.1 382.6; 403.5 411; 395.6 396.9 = 0.53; 5.83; 8.36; 7.38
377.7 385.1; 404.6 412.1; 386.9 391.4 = 0.62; 5.25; 8.45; 6.17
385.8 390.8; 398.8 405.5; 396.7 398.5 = 0.56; 5.03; 8.21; 7.16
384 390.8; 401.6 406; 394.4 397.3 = 0.82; 4.94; 8.32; 6.68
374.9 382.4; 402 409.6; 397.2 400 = 0.25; 5.81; 8.43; 7.74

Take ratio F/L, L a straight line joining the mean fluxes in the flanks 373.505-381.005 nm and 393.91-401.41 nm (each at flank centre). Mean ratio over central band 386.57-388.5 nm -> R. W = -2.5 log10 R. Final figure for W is 0.287 mag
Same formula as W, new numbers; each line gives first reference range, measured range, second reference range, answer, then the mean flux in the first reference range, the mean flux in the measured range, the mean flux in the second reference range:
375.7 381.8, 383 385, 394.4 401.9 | 0.41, 5.88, 4.14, 6.49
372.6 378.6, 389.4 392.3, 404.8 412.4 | 0.14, 5.45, 6.02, 8.49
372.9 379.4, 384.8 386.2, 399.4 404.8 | 0.44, 5.54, 4.35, 8.23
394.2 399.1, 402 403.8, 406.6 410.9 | -0.21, 5.49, 8.5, 8.44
